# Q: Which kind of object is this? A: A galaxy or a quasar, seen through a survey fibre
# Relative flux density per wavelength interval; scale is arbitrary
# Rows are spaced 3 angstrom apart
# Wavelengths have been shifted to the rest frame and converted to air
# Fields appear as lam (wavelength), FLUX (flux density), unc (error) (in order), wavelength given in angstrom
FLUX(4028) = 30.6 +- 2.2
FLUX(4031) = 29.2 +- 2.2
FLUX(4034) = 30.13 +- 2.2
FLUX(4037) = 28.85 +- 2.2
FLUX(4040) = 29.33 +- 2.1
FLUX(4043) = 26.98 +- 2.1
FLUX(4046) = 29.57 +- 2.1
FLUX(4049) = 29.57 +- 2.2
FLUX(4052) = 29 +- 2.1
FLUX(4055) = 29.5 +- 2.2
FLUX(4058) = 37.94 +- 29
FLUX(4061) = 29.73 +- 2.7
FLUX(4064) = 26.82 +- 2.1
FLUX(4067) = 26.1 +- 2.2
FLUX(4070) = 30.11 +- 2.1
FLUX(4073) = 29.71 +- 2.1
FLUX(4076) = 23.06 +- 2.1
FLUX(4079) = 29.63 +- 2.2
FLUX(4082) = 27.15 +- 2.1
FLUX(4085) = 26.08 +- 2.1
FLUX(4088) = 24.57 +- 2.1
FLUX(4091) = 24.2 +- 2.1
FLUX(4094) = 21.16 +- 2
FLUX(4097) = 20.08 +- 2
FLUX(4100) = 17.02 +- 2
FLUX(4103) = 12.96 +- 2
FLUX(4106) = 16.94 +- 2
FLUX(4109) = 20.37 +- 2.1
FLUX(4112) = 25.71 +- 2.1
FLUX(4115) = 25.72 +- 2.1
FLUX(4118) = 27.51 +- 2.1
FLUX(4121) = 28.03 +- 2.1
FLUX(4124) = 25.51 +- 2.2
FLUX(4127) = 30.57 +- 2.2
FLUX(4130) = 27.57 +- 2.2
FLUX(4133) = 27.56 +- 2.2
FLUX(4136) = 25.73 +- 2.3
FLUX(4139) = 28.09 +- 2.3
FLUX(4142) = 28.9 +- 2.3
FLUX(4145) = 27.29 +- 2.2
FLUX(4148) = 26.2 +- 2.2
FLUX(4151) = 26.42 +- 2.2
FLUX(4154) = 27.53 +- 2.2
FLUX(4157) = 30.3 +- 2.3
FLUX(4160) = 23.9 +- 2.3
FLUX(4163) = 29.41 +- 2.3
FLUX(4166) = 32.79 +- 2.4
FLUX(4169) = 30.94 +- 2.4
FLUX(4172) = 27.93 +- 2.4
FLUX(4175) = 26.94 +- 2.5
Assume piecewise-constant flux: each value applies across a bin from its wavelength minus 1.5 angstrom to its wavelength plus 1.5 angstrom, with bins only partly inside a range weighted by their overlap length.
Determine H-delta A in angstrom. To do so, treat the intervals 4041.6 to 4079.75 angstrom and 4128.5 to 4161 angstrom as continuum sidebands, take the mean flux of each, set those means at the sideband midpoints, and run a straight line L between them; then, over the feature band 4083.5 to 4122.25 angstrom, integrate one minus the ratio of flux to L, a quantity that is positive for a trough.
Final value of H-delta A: 8.1 angstrom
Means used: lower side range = 29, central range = 22.3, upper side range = 27.3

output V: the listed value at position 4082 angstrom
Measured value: 27.15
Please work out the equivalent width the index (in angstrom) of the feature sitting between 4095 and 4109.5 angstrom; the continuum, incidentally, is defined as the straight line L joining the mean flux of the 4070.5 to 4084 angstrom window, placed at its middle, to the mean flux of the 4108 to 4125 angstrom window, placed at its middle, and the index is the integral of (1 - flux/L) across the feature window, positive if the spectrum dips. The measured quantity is 4.9 angstrom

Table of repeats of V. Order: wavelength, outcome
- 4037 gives 28.85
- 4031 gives 29.2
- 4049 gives 29.57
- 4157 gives 30.3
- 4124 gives 25.51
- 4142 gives 28.9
